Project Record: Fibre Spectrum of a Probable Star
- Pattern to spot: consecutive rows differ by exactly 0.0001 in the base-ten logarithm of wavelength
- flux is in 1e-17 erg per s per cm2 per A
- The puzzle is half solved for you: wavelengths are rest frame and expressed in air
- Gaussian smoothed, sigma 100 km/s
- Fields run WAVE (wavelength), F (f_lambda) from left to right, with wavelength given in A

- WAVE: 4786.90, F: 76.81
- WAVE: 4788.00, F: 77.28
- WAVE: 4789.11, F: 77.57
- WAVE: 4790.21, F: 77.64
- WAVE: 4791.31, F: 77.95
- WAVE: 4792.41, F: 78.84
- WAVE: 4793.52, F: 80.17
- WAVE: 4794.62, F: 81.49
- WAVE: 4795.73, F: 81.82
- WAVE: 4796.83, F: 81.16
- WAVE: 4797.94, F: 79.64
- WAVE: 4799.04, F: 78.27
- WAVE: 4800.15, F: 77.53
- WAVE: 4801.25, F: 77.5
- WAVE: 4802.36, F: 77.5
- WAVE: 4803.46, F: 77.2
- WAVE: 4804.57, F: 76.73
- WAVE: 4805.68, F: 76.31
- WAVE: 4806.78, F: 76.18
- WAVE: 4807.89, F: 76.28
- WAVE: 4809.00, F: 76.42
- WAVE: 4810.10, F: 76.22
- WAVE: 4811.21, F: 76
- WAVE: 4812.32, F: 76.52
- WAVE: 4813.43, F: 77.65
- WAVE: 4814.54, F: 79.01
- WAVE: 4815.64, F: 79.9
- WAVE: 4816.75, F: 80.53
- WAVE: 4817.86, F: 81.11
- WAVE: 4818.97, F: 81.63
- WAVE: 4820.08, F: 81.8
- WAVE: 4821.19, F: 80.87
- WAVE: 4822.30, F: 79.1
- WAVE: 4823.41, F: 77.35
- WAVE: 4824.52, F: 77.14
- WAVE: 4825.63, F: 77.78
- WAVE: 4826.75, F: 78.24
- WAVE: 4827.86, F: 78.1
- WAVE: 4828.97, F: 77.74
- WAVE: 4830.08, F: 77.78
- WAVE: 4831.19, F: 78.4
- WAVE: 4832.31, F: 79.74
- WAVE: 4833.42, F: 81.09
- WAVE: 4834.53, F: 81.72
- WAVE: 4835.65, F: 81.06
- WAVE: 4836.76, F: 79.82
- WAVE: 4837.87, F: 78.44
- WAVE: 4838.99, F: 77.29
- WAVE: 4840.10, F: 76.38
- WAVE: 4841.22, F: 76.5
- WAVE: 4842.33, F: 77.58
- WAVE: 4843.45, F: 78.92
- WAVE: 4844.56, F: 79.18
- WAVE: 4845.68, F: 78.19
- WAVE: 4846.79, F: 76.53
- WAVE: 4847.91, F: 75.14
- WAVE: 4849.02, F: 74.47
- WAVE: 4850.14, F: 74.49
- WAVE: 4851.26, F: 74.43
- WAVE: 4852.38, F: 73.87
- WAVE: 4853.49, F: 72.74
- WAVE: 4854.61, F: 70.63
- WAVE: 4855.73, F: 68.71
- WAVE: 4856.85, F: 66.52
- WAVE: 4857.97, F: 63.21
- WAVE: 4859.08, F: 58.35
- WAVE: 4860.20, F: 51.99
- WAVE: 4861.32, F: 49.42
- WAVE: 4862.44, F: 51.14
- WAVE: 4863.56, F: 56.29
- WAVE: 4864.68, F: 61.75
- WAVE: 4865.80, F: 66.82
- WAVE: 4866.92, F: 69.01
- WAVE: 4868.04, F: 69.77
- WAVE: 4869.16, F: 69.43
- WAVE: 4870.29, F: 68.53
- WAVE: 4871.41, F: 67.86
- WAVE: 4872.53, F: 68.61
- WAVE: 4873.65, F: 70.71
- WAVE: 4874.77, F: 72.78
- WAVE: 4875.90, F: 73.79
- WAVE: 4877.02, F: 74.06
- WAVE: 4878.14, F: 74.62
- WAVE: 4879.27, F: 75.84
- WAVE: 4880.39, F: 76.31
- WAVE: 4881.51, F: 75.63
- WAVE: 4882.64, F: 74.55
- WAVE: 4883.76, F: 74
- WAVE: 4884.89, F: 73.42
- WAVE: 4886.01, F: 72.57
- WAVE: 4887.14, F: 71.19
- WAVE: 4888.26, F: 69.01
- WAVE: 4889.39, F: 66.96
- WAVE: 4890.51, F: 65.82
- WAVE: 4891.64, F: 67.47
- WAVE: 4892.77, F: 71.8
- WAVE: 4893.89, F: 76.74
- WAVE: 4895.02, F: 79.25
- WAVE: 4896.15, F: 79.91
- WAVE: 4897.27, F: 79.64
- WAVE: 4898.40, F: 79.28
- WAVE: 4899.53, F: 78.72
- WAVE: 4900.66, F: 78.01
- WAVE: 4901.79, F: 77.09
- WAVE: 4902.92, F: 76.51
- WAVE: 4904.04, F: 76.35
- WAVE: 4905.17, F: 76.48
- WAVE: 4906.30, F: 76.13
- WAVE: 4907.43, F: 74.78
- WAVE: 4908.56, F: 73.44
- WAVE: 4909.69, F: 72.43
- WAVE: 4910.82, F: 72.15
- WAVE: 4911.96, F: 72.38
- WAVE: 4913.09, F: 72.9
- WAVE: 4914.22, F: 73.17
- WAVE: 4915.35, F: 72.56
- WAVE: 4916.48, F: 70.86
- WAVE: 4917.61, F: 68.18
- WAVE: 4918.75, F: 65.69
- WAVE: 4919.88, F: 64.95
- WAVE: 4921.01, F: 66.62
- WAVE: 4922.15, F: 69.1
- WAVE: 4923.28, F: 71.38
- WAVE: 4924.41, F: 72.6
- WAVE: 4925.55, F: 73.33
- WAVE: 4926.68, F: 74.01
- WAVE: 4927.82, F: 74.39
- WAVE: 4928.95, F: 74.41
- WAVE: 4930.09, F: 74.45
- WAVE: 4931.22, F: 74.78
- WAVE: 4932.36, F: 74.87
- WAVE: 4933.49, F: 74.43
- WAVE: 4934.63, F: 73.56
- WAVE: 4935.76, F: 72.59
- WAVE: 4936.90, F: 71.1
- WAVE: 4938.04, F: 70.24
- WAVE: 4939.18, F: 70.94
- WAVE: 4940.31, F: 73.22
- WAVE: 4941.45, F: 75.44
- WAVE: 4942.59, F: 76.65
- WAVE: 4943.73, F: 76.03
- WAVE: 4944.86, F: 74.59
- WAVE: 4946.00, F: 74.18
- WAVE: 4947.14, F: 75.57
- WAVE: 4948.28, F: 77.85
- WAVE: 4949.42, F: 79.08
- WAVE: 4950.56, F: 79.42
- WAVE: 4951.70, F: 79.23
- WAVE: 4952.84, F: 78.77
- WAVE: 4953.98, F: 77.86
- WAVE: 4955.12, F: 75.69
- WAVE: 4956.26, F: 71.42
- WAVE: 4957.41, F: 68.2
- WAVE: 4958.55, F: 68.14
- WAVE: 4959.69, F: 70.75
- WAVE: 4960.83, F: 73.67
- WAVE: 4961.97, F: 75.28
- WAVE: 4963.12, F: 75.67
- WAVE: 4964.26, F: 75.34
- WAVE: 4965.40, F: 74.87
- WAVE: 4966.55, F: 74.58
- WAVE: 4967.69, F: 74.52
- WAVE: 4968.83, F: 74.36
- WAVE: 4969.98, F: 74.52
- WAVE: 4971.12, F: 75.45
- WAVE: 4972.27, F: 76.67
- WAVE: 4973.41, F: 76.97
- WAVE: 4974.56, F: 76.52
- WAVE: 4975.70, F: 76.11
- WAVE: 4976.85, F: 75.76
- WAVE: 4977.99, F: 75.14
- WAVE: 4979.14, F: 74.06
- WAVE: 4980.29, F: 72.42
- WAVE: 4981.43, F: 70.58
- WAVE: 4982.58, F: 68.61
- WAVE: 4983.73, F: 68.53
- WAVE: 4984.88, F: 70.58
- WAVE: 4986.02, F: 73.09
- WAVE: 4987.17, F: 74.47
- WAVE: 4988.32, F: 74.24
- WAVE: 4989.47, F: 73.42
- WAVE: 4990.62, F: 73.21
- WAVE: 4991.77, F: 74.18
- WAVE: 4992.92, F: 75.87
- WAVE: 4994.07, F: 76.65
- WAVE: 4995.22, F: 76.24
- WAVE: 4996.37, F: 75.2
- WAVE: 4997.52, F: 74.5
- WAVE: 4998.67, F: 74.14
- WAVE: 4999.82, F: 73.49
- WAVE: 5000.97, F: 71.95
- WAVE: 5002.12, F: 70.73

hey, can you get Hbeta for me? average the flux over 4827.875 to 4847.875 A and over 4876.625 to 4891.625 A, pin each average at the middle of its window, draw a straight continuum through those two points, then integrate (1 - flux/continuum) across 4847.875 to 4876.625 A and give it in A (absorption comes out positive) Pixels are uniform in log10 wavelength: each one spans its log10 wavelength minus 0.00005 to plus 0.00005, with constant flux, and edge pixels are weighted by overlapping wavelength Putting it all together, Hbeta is 3.2 A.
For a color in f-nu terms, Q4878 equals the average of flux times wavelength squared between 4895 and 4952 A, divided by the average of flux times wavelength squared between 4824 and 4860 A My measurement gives 1.0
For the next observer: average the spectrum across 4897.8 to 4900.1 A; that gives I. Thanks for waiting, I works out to 78.8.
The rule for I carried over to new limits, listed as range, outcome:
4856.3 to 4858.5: 64.8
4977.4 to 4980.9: 74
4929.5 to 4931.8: 74.5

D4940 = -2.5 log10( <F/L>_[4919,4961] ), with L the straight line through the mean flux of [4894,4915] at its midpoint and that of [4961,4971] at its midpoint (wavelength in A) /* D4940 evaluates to 0.026 mag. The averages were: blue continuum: 76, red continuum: 74.9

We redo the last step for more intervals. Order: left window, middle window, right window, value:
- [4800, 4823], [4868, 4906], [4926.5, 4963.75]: 0.03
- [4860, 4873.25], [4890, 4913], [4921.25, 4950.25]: -0.10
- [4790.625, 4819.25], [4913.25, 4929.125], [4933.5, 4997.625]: 0.07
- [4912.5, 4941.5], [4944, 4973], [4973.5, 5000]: -0.03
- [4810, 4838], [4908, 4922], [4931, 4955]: 0.09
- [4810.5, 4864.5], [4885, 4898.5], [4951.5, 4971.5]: 0.02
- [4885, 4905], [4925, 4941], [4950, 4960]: 0.02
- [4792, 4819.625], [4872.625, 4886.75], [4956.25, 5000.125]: 0.04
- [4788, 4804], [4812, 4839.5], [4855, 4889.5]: -0.07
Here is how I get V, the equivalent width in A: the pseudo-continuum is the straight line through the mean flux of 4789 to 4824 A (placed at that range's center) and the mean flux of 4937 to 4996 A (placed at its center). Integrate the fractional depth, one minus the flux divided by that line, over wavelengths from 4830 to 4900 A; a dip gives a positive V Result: 4.4 A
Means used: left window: 78.6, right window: 74.4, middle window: 72.3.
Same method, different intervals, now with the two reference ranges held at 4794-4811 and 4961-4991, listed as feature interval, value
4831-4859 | 0.6 A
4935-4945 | 0.2 A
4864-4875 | 1.2 A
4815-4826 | -0.3 A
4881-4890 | 0.5 A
